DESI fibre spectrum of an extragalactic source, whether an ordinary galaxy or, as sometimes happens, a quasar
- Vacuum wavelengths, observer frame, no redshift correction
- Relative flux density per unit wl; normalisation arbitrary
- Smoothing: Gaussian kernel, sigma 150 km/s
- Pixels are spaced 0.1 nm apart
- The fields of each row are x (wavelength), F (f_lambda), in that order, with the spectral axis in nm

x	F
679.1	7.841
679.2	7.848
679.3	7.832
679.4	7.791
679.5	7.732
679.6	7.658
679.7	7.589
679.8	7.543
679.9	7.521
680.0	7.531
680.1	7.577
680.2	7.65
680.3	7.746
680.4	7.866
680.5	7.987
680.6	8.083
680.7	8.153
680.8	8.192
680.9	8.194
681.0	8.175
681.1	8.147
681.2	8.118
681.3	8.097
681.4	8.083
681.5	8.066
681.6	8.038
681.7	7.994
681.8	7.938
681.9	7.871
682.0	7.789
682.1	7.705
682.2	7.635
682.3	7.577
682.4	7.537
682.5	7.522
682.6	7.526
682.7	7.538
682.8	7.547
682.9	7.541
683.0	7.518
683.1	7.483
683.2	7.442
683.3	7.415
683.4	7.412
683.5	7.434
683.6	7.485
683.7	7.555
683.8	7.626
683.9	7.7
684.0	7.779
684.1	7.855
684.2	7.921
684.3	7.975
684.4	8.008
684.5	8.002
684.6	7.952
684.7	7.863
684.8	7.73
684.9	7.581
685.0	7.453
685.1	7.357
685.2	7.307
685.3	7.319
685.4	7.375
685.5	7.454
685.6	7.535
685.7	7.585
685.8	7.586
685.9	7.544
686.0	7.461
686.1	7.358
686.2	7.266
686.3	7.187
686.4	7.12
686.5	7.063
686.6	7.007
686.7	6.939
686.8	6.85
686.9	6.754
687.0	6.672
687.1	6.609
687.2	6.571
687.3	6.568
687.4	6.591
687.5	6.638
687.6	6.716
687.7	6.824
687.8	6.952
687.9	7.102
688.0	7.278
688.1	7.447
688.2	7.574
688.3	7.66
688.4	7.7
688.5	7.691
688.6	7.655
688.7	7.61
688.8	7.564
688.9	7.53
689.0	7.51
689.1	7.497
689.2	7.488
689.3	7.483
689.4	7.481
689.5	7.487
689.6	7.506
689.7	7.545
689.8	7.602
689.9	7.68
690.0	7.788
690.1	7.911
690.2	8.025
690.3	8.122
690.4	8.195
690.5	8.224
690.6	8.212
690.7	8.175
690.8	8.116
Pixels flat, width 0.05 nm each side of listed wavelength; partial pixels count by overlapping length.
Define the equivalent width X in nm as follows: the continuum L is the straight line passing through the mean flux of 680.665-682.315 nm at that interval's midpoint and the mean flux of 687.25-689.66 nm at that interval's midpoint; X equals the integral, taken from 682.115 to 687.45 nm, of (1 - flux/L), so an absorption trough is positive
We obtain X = 0.18 nm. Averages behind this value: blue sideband 7.99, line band 7.41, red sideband 7.32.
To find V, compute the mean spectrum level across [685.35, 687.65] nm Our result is 7.06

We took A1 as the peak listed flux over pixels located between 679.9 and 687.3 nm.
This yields 8.194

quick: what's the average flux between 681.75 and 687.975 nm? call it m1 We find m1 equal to 7.39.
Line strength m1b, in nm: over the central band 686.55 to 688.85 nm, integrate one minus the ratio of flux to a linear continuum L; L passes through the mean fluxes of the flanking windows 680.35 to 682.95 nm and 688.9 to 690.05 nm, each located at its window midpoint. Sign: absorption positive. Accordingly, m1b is 0.162 nm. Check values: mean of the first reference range 7.88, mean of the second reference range 7.55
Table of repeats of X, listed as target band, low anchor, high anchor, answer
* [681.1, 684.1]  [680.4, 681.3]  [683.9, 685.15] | 0.10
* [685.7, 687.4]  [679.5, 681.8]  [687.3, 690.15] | 0.11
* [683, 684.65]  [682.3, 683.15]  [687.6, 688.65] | -0.04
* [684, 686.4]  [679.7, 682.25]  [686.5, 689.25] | -0.05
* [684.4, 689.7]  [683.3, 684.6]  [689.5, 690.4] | 0.30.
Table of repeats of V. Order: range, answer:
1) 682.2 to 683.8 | 7.51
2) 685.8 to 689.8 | 7.23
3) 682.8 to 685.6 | 7.61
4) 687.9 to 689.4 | 7.53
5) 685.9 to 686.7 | 7.21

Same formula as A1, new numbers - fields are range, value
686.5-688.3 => 7.66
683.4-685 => 8.008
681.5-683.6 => 8.066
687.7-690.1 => 7.911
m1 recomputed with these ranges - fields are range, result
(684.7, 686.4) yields 7.45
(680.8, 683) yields 7.84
